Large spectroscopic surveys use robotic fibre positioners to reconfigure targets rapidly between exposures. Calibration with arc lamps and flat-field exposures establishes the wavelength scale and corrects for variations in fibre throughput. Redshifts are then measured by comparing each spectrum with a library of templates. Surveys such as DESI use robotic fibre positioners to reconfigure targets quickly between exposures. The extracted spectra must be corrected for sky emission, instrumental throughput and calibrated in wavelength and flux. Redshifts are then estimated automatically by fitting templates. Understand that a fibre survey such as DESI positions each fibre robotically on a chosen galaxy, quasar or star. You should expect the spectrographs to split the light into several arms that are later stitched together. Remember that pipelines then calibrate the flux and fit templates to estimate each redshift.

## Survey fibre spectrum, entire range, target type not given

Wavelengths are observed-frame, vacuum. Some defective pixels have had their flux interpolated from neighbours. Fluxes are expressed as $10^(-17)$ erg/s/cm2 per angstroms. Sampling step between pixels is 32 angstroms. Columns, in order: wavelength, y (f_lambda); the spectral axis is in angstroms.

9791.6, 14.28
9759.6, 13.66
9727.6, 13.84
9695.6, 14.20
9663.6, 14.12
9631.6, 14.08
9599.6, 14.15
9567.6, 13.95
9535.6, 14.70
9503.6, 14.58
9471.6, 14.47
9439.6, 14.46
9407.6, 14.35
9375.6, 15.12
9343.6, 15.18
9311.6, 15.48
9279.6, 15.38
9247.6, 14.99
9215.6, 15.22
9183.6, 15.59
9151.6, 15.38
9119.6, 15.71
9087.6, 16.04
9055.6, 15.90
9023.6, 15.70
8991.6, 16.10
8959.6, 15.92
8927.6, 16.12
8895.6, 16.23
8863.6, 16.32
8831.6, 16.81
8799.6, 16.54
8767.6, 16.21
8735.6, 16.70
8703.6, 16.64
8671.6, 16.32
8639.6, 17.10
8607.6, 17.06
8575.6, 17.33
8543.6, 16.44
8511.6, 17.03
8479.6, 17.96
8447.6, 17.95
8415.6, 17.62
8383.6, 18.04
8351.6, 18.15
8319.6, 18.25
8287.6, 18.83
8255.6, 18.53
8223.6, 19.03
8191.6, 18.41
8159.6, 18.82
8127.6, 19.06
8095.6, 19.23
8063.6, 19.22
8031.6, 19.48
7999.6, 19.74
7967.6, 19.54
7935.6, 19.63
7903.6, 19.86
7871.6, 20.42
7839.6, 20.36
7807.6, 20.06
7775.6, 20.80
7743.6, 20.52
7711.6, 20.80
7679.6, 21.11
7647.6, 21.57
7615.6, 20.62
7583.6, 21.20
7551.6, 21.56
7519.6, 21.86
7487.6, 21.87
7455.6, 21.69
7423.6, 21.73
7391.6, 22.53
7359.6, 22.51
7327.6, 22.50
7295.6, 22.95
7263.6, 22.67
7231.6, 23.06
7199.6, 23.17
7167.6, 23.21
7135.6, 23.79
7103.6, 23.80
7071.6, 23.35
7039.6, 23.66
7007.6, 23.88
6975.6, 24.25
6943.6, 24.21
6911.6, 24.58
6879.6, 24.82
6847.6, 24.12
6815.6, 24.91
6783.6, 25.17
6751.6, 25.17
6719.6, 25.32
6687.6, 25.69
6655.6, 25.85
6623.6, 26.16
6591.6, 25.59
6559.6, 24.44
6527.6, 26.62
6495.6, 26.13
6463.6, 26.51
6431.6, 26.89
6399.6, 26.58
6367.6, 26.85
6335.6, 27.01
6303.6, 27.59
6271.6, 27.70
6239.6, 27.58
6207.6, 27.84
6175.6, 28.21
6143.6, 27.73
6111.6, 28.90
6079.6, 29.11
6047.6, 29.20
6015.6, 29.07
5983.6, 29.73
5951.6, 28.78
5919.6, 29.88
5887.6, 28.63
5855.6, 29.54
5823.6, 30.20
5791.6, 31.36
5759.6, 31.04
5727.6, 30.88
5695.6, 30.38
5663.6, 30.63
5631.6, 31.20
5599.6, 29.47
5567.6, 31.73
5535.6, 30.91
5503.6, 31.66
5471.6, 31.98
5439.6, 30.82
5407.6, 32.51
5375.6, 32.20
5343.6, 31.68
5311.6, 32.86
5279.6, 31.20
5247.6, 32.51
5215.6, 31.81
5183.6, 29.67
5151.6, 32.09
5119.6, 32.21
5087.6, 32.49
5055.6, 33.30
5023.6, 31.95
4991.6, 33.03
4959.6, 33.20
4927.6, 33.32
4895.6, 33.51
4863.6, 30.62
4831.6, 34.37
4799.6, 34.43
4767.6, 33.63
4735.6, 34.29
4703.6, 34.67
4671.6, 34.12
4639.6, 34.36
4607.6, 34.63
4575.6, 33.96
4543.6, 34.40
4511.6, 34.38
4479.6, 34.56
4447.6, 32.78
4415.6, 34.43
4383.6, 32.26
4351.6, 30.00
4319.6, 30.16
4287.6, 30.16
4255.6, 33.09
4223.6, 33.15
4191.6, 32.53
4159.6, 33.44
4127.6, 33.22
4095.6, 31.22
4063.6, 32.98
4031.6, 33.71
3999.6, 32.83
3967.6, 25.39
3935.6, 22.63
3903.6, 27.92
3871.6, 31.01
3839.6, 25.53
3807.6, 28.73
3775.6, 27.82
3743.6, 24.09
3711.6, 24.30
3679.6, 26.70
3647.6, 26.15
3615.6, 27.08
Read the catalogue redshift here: 0.00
